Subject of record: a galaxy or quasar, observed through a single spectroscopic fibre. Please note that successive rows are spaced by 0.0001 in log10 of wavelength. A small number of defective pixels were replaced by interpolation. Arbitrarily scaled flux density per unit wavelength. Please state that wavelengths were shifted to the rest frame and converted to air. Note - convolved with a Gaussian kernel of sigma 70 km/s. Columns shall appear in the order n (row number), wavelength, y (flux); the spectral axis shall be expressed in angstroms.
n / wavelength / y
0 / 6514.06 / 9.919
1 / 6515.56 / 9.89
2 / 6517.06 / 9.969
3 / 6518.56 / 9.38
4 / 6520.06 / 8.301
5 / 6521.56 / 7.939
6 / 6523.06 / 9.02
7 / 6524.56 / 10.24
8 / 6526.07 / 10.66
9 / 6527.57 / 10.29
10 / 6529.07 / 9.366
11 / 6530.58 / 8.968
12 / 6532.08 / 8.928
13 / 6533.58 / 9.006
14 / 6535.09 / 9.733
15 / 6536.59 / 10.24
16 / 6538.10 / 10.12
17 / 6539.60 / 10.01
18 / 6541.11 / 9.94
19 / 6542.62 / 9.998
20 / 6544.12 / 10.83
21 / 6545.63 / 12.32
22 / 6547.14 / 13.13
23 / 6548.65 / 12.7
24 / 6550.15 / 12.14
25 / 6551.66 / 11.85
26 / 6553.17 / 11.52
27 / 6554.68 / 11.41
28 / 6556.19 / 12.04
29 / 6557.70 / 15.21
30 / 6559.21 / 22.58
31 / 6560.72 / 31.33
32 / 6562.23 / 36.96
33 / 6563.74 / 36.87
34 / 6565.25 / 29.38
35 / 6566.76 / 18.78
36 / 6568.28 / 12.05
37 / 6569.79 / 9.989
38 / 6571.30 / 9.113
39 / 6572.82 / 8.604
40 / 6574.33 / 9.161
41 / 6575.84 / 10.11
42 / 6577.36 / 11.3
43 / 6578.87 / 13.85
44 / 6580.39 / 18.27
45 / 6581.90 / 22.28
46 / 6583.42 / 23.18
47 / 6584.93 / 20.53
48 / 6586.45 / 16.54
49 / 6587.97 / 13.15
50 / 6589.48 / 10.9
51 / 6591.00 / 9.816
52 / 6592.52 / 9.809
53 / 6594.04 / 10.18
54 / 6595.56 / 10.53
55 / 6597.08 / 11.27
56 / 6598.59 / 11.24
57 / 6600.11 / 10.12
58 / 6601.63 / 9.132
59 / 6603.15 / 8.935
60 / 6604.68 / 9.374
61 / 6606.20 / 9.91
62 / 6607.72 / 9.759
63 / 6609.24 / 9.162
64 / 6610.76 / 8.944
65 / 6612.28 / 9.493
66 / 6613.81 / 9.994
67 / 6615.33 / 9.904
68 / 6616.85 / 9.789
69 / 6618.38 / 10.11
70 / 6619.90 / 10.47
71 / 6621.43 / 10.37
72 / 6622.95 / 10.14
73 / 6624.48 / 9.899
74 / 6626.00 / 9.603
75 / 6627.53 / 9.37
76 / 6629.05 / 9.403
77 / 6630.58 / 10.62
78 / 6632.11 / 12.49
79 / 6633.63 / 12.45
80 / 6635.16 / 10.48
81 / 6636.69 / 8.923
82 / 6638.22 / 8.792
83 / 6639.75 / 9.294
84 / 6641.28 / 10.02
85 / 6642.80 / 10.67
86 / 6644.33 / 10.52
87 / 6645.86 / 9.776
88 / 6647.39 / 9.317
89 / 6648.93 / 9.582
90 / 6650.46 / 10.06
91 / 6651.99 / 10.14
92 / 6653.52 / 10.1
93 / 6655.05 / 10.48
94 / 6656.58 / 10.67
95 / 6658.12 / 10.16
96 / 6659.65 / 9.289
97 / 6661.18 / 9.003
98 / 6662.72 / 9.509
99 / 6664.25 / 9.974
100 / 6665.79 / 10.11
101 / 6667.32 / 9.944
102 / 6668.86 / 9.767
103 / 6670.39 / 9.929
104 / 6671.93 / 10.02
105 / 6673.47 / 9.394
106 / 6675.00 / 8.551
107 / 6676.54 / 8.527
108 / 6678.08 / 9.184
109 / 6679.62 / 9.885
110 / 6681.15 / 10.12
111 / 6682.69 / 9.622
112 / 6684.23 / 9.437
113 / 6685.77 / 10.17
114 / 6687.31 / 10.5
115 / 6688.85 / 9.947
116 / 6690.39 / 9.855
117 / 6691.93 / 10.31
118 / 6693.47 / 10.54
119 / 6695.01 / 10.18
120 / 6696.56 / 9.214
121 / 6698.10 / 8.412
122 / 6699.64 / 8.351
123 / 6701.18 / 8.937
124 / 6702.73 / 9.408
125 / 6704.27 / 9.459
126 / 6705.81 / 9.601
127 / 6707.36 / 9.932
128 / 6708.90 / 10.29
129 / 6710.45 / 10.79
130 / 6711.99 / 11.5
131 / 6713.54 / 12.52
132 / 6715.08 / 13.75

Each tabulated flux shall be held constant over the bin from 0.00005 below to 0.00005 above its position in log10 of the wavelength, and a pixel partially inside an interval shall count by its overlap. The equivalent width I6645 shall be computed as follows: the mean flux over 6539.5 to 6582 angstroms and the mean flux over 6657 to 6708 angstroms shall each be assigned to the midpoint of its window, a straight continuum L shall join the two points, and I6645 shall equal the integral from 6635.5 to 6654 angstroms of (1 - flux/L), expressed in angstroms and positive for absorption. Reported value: 2.7 angstroms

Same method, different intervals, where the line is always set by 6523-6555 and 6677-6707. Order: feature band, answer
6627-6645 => -0.51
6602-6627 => 0.95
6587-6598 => -0.72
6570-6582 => -2.14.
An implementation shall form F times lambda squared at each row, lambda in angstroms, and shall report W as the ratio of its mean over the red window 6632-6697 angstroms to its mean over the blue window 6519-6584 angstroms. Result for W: 0.74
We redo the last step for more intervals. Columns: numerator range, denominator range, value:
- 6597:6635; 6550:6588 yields 0.59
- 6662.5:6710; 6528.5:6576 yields 0.70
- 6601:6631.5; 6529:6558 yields 0.91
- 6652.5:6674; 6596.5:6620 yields 1.02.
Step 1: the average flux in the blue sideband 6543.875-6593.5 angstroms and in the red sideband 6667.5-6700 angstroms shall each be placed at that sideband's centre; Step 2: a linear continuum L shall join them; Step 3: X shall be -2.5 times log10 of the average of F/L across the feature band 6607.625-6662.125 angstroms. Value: 0.23 mag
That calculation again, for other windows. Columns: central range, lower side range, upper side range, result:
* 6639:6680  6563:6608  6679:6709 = 0.13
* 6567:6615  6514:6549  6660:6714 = -0.20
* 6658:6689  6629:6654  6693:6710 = 0.02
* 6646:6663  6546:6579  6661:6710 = 0.15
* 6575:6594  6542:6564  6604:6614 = -0.15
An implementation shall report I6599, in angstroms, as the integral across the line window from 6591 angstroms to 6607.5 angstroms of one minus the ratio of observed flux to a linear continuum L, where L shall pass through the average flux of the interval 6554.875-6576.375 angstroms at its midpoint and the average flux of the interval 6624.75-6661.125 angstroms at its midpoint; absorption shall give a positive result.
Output 5.4 angstroms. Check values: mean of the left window 18.6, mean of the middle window 10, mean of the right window 10.1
